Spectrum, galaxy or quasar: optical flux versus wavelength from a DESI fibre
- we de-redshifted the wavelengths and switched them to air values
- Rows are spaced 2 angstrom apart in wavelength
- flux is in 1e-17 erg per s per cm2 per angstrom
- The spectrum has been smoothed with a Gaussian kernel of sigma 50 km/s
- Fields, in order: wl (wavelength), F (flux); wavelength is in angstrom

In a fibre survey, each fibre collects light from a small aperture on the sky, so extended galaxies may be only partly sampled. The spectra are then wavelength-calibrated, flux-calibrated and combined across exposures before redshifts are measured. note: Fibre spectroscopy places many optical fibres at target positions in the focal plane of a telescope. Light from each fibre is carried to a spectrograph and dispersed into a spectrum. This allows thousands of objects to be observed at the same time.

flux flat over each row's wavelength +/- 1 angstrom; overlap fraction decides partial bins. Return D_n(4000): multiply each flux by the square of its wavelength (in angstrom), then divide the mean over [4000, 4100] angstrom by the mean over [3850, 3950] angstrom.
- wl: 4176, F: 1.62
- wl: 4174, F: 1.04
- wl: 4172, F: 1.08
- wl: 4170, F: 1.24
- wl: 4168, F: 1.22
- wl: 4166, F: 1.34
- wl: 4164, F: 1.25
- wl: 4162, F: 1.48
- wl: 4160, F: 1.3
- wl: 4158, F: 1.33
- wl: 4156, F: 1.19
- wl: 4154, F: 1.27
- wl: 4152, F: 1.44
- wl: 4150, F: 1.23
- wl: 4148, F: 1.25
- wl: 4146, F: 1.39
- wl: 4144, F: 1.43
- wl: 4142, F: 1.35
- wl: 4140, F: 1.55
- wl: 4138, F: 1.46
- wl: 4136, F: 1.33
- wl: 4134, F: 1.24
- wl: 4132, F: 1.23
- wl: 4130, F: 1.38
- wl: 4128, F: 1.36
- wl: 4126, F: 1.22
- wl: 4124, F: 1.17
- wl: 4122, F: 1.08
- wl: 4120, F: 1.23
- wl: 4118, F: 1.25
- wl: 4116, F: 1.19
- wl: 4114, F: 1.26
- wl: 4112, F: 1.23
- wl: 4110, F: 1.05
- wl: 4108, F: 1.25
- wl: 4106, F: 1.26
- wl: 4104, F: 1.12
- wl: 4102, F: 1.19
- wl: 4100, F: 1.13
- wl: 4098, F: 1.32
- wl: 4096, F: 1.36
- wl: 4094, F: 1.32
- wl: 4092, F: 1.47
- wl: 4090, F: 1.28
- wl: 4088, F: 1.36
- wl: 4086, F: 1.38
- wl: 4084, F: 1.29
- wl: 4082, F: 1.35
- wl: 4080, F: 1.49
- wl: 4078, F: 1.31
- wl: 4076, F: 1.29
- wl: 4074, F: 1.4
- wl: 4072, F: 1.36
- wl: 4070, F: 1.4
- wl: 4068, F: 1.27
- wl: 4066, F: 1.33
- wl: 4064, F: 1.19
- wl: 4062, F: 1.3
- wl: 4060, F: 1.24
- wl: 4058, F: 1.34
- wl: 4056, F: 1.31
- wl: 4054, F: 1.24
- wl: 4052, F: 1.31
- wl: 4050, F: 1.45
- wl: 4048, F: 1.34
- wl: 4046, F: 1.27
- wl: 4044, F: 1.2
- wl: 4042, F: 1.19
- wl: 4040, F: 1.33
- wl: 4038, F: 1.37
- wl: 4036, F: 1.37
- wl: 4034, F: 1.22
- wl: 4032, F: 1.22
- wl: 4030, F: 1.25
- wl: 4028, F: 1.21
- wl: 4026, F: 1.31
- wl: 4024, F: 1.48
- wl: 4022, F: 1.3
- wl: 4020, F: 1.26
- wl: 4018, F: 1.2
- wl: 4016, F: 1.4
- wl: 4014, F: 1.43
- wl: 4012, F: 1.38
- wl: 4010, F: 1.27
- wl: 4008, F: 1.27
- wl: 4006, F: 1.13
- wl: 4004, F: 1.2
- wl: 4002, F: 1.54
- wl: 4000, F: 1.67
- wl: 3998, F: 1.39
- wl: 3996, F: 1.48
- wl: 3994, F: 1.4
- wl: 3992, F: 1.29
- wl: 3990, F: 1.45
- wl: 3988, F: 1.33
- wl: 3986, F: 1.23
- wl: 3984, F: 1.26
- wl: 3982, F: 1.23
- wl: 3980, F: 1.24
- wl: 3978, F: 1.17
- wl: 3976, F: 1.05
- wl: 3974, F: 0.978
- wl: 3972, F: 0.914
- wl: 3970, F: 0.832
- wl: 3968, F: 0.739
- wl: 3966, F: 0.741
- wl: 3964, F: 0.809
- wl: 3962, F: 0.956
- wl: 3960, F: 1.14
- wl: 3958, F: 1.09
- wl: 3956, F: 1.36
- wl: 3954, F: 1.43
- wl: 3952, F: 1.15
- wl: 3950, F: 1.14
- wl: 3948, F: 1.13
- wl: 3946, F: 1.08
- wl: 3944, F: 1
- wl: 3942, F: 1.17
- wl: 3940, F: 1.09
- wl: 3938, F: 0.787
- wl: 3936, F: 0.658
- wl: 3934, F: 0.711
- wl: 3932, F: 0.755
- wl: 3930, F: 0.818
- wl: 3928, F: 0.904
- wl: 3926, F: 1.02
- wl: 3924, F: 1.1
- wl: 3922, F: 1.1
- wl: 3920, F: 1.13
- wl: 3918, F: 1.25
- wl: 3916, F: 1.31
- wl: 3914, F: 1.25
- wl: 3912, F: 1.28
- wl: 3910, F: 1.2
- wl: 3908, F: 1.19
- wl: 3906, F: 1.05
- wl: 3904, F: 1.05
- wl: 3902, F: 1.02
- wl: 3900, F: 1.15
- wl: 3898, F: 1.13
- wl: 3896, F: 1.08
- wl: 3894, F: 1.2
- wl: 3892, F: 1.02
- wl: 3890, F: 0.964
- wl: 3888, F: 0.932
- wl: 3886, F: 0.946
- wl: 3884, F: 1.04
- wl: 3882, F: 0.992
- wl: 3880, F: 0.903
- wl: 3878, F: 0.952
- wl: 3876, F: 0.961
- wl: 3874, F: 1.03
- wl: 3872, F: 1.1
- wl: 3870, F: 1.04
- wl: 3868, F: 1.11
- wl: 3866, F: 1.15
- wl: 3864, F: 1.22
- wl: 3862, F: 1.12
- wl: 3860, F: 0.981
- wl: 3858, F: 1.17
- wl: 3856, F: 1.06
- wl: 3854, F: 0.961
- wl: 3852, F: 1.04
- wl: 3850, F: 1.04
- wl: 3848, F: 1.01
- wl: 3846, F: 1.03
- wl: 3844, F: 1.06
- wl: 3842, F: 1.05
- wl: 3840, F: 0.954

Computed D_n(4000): 1.36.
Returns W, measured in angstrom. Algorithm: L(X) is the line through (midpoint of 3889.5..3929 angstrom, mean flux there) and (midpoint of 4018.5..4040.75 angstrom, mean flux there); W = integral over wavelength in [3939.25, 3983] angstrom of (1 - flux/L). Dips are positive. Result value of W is 4.8 angstrom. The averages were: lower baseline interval 1.12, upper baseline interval 1.3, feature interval 1.07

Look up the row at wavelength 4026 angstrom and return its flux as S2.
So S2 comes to 1.31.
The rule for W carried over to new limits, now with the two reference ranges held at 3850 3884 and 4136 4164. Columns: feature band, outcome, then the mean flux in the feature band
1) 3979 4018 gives -4.99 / 1.34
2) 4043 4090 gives -2.14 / 1.32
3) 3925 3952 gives 4.22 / 0.951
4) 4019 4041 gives -1.38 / 1.3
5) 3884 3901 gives 0.39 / 1.05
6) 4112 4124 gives 1.07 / 1.2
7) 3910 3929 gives -0.81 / 1.15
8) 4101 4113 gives 1.14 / 1.18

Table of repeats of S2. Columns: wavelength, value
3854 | 0.961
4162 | 1.48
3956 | 1.36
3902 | 1.02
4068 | 1.27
